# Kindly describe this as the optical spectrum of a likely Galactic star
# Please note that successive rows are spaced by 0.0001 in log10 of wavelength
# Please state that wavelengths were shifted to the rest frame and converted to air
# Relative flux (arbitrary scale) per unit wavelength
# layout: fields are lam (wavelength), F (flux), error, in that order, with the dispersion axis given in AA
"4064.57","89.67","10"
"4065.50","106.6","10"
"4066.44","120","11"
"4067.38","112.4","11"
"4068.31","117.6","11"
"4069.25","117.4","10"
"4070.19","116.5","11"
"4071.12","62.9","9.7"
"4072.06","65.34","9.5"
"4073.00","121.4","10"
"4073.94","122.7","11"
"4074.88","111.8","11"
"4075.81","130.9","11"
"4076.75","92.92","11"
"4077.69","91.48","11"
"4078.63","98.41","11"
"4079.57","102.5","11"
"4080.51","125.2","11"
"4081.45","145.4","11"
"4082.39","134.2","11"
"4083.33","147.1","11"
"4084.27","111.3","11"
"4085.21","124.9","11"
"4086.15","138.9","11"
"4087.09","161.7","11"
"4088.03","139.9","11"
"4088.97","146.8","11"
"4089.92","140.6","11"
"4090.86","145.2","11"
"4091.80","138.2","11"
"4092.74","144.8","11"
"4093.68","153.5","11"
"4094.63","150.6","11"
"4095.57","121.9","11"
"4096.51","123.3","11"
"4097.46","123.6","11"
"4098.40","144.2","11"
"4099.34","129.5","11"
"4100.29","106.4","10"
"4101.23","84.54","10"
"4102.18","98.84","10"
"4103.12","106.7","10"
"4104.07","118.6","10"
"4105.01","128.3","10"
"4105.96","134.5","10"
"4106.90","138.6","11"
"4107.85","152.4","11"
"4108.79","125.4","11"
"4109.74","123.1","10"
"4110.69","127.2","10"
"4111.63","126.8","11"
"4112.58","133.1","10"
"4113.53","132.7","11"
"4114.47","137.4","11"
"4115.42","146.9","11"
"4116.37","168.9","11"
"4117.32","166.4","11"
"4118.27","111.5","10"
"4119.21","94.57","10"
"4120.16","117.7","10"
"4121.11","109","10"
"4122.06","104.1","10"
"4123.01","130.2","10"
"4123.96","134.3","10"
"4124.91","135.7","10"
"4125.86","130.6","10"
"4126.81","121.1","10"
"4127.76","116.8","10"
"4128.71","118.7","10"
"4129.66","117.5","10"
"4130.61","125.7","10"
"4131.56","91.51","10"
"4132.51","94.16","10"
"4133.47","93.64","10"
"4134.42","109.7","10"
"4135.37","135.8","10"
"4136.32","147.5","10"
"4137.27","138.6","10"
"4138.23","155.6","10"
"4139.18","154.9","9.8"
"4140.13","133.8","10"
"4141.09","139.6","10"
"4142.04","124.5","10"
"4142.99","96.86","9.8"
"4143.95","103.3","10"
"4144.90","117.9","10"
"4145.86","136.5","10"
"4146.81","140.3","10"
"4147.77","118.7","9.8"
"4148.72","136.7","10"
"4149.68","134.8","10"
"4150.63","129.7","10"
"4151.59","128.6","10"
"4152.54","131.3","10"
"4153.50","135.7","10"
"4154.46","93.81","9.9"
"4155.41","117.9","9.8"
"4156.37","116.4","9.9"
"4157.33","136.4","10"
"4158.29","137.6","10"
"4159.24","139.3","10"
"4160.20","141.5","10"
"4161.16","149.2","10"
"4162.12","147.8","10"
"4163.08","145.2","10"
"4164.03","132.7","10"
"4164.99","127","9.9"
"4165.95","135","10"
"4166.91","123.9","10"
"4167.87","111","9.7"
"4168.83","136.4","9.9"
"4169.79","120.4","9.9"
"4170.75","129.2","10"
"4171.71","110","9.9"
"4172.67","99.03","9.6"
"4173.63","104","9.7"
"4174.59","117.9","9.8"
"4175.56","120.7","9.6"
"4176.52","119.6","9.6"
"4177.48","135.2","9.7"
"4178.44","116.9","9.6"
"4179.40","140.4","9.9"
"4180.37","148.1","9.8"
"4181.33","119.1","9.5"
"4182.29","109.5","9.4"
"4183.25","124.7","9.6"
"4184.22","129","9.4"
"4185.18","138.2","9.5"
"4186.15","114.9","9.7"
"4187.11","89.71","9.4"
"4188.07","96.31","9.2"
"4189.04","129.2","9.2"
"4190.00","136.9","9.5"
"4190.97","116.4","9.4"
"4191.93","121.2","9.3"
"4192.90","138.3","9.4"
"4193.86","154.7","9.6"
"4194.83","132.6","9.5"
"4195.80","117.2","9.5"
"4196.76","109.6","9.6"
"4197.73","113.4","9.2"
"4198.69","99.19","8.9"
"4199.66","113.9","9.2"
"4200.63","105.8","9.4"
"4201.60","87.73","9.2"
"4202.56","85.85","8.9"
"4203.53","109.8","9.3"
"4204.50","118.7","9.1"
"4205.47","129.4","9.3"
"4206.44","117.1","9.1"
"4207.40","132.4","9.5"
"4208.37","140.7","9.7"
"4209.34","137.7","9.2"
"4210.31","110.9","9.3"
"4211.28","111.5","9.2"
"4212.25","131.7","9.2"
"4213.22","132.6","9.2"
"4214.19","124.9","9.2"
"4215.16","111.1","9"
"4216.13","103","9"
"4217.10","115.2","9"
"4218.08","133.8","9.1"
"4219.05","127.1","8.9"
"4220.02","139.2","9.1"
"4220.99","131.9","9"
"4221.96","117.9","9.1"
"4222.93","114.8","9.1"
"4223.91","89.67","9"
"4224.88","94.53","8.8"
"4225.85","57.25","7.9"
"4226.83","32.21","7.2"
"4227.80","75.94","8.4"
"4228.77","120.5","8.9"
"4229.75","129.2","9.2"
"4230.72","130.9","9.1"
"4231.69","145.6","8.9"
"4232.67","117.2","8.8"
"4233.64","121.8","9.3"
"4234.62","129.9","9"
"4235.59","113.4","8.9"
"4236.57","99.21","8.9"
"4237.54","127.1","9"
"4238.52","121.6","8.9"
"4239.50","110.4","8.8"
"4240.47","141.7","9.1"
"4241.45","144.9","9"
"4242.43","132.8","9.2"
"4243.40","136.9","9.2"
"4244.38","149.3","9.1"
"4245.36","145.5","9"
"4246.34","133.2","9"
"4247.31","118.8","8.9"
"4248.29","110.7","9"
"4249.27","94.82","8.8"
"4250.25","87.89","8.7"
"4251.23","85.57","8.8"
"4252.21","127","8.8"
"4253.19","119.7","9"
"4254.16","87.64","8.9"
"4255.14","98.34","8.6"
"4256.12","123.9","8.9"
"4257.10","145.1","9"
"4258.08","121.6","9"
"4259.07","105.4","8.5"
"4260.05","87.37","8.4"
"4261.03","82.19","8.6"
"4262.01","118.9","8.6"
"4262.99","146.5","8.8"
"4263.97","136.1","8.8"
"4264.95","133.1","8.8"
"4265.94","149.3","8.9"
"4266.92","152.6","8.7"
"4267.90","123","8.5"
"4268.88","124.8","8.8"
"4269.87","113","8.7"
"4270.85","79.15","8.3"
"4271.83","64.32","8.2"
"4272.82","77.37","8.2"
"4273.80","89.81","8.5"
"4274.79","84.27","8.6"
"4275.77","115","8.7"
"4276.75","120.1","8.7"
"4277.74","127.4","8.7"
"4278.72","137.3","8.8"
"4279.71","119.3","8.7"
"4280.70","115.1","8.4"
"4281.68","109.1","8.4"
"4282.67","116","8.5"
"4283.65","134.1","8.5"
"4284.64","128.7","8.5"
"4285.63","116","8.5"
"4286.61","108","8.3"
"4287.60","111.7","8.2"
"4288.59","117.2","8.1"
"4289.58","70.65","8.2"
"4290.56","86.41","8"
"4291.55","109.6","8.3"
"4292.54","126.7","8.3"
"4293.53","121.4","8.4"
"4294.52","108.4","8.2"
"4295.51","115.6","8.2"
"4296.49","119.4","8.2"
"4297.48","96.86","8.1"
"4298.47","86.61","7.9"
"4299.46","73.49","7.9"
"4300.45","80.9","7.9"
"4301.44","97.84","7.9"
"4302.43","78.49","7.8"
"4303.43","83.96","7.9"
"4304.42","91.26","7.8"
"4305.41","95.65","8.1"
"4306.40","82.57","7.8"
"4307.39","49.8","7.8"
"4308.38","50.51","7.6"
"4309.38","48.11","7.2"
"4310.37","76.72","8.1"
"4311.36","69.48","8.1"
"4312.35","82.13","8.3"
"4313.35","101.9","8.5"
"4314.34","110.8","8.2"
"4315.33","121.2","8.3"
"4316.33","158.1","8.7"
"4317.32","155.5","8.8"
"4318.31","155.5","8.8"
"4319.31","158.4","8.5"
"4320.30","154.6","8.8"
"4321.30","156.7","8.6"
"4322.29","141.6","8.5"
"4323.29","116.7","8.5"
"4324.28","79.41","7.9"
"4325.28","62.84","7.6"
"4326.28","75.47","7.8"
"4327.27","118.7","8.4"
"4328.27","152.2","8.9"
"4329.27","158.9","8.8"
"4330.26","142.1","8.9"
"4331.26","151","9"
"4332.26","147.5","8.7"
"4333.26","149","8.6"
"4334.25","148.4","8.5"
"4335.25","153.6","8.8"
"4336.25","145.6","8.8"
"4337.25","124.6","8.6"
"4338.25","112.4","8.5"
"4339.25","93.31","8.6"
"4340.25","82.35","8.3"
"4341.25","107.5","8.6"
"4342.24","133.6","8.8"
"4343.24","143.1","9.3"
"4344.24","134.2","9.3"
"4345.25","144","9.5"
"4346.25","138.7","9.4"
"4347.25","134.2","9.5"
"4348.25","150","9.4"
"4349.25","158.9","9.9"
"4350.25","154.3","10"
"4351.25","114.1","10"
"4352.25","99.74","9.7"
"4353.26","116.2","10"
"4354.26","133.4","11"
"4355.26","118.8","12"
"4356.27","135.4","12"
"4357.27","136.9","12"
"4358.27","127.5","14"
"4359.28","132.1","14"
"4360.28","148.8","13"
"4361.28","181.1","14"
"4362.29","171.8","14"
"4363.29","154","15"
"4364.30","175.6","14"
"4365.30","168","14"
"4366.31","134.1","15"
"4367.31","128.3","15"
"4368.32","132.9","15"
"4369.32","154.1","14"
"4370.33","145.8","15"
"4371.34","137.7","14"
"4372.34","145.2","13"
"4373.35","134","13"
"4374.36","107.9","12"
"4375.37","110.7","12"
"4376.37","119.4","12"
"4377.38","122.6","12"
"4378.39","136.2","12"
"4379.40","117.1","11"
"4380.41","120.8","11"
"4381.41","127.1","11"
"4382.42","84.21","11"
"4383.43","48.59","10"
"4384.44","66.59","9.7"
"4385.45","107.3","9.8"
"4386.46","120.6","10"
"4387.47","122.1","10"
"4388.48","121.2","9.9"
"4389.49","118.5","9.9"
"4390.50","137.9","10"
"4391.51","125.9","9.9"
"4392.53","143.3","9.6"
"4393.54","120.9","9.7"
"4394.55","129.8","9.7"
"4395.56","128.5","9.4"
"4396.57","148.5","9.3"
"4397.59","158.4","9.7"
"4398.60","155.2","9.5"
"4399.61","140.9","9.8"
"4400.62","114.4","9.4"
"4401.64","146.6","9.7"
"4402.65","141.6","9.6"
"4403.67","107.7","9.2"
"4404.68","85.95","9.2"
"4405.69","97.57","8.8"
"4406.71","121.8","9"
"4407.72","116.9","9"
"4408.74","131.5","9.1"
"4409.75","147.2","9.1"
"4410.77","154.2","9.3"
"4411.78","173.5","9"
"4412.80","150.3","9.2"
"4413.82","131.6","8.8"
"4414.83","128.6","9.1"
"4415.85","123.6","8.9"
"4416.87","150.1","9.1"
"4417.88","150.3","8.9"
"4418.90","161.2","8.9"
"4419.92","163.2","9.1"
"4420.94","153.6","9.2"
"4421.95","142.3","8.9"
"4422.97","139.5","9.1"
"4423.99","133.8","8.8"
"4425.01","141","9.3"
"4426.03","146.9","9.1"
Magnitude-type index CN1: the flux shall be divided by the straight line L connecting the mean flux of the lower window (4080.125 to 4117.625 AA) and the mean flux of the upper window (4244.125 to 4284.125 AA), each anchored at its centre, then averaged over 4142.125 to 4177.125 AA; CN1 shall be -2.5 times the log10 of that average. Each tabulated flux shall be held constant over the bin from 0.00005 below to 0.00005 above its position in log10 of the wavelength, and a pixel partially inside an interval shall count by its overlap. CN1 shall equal 0.008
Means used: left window 134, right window 115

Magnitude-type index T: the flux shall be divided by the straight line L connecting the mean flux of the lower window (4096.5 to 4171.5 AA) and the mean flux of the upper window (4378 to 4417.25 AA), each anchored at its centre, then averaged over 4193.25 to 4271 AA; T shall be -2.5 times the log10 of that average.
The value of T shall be 0.08 mag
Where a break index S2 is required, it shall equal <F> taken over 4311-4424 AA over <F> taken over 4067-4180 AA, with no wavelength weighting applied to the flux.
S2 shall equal 1.05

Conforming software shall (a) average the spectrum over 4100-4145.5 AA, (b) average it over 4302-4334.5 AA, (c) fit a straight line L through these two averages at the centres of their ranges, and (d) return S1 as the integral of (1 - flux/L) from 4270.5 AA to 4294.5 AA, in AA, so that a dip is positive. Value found 1.4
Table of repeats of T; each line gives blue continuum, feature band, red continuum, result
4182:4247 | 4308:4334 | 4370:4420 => 0.04 mag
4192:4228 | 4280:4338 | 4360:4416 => 0.10 mag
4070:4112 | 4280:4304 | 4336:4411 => 0.21 mag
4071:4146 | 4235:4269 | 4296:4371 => 0.02 mag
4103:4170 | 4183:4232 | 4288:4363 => 0.08 mag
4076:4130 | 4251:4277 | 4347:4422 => 0.17 mag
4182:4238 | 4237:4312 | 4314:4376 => 0.16 mag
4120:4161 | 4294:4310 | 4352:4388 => 0.44 mag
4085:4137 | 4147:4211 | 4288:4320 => -0.05 mag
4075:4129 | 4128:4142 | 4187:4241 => -0.01 mag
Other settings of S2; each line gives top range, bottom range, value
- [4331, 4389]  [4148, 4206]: 1.06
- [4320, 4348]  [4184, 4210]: 1.08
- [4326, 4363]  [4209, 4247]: 1.13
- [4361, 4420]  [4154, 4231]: 1.10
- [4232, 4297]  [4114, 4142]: 0.91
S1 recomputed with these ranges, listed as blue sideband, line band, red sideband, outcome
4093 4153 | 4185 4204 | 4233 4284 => 1.0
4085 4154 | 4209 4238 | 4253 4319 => 0.2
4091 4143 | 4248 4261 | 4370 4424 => 2.2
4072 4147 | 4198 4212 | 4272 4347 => 0.6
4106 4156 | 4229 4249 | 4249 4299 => -2.2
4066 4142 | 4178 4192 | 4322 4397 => 0.5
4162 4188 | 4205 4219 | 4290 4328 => -0.7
